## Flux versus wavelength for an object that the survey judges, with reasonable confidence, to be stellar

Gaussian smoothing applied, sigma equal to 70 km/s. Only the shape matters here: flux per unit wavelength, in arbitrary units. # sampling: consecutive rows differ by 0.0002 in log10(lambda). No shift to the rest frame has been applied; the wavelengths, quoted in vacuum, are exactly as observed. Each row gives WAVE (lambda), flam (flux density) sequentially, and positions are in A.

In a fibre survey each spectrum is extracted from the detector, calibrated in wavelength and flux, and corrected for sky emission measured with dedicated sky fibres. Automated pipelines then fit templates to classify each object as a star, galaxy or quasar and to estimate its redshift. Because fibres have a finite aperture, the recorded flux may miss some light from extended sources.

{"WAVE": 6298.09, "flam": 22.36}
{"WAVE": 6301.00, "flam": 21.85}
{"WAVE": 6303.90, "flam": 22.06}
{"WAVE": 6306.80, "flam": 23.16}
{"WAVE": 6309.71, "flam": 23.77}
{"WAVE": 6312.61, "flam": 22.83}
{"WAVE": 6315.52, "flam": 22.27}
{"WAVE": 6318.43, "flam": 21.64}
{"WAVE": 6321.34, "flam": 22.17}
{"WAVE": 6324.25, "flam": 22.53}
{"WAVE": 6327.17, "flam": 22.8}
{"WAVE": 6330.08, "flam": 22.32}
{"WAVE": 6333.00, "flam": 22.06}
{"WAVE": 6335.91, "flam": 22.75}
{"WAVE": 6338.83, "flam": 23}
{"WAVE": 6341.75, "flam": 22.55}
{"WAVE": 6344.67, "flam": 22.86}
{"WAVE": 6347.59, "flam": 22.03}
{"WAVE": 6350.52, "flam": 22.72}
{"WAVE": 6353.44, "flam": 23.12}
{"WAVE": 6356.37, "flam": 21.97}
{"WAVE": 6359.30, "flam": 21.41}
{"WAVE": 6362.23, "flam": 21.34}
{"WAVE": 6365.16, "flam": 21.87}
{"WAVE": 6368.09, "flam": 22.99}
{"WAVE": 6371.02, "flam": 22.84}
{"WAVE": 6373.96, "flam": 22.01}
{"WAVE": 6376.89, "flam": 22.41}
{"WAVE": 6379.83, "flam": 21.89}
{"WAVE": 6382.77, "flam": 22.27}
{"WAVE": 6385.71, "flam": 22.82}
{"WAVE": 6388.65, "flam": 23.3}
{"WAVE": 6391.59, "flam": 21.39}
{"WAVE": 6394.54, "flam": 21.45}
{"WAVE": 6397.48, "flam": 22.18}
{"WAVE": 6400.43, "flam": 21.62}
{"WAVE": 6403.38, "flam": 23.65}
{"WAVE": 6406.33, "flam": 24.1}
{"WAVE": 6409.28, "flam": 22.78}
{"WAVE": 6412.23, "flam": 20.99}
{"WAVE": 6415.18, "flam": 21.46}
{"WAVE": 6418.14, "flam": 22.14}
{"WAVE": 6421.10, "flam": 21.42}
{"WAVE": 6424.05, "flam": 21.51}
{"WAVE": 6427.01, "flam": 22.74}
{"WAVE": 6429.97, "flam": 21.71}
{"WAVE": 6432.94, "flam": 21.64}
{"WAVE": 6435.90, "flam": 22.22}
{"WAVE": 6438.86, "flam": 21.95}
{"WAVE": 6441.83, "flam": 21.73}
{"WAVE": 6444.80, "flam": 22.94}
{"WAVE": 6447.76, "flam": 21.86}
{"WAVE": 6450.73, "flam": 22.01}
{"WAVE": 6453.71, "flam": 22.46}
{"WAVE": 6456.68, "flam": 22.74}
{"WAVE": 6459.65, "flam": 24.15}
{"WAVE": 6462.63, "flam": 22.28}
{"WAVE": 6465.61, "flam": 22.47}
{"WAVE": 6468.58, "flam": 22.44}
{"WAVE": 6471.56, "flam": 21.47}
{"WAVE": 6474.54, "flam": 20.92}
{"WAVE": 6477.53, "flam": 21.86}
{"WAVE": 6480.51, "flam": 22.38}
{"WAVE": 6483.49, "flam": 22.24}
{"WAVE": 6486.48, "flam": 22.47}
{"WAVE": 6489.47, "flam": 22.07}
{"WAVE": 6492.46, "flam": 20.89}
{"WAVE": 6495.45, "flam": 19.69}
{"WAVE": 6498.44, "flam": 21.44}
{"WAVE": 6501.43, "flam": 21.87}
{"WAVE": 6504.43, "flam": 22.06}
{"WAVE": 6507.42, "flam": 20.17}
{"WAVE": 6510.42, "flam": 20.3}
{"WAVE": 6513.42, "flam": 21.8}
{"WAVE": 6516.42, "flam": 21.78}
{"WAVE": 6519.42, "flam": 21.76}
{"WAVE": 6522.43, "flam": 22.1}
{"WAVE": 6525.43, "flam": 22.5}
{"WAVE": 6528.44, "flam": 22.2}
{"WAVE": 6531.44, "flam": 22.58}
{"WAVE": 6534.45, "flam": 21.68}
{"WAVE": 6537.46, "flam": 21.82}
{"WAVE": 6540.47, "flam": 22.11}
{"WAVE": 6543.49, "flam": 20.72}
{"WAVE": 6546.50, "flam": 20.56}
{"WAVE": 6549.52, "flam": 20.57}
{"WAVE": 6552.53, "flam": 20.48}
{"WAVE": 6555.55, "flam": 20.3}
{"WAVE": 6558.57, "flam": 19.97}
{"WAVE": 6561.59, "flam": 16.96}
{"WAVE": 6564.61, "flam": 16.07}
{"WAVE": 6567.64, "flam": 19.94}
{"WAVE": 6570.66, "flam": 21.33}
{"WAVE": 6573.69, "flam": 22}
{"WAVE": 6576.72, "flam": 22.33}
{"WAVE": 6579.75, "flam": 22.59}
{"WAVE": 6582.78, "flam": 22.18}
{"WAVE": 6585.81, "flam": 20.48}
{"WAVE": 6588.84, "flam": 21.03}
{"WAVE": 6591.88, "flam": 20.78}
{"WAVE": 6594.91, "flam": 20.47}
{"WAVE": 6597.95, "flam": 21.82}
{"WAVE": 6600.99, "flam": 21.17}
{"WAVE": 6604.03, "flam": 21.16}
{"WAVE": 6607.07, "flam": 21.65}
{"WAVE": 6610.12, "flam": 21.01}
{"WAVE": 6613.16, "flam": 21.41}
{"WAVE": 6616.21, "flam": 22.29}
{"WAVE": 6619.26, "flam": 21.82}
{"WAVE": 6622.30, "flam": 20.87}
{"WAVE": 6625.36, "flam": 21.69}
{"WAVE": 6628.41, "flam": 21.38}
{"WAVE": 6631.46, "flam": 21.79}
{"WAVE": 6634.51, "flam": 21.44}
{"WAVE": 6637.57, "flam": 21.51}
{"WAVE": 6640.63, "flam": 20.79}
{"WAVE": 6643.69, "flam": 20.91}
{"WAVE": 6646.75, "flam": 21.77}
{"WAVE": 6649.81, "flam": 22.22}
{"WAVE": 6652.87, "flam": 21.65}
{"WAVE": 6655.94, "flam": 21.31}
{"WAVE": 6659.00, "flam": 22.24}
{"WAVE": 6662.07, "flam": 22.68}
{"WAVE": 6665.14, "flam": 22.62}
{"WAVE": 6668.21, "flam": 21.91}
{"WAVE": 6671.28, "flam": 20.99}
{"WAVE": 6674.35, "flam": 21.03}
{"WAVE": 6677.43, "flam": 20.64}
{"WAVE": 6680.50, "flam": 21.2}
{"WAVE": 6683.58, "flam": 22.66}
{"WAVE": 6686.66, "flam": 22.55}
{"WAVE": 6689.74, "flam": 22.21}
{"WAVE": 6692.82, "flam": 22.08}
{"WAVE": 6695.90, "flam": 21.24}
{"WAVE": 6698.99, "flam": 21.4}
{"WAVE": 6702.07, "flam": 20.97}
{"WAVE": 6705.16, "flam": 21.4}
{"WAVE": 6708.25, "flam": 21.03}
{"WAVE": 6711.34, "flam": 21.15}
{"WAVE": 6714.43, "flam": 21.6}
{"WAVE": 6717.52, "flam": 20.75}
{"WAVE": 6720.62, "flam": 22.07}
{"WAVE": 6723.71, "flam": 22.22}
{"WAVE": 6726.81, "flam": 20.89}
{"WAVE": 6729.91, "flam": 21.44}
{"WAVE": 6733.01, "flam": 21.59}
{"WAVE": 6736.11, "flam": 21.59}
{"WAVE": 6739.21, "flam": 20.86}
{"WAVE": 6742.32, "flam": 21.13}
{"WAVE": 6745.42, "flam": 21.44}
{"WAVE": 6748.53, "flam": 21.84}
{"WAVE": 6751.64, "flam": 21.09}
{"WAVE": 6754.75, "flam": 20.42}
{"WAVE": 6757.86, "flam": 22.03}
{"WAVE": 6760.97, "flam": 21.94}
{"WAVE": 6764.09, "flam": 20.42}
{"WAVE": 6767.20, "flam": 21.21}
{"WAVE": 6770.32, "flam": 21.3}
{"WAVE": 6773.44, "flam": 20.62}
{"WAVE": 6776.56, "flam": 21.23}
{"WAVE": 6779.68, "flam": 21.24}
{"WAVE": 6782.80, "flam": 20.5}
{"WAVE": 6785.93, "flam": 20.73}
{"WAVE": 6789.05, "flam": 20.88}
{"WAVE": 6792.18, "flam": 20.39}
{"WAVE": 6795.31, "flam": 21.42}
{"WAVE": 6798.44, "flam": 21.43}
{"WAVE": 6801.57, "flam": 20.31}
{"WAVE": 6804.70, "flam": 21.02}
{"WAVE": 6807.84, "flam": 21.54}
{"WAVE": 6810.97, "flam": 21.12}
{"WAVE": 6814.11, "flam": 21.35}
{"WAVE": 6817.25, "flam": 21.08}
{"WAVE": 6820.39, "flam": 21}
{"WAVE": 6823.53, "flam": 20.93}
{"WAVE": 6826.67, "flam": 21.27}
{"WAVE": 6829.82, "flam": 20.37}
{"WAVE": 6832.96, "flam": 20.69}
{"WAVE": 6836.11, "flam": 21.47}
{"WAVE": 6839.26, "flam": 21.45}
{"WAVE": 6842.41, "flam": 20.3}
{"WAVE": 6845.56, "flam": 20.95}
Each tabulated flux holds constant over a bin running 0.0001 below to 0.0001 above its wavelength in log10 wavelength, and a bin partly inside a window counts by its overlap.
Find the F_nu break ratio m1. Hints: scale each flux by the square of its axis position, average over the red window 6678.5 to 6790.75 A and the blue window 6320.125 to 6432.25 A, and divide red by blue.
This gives 1.1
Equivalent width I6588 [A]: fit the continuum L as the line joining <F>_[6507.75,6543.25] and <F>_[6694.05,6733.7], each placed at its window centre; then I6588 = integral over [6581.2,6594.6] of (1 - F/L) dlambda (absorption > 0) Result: 0.4 A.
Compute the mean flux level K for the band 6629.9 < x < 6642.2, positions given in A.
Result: 21.4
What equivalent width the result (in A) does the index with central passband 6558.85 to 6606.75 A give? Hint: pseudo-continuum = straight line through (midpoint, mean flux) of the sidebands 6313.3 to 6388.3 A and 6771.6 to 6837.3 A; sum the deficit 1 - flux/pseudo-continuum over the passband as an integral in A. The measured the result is 2.1 A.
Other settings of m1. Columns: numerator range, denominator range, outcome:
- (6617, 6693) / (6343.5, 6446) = 1.06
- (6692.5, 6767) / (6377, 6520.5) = 1.06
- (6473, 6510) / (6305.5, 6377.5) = 1.00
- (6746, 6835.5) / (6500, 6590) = 1.08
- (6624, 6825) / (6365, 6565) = 1.06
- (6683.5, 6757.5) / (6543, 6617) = 1.08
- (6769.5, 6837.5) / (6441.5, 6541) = 1.05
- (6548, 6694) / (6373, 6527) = 1.02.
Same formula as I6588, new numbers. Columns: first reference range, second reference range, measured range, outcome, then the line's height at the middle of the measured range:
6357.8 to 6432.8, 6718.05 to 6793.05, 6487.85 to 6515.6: 0.91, 21.9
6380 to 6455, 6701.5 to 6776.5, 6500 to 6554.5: 0.94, 21.9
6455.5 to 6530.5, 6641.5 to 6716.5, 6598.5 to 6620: 0.20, 21.7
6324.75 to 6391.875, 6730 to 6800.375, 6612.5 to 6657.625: 0.05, 21.6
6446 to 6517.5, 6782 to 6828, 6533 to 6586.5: 2.37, 21.6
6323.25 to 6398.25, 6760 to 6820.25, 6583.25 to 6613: 0.68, 21.6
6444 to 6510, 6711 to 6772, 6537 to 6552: 0.49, 21.8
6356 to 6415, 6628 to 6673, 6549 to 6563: 1.46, 21.9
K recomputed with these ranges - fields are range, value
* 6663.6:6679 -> 21.4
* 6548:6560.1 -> 20.3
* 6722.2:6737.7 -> 21.5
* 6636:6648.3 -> 21.2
